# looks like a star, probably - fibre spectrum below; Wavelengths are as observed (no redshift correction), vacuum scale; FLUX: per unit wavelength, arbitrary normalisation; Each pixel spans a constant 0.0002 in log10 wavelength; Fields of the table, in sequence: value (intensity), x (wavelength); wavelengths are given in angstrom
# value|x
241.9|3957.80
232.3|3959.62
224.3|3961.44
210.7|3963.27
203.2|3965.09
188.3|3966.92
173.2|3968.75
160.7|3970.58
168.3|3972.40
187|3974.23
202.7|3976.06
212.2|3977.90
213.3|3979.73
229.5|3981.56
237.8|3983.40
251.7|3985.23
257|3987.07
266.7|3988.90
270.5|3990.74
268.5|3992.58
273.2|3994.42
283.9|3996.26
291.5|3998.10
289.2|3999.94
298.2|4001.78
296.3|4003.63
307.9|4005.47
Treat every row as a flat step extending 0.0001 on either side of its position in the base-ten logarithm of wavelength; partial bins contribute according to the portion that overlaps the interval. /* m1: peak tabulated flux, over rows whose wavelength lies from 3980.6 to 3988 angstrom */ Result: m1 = 257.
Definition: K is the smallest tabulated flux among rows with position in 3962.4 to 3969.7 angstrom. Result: 173.2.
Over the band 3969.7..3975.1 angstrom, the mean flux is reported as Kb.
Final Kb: 172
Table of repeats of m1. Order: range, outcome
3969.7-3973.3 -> 168.3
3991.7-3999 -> 291.5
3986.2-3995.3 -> 273.2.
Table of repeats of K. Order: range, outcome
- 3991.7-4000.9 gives 268.5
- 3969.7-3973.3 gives 160.7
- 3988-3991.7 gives 266.7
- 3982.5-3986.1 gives 237.8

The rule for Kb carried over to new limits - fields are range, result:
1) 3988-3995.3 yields 270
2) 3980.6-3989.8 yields 248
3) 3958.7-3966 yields 218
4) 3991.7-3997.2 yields 275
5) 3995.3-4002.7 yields 291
